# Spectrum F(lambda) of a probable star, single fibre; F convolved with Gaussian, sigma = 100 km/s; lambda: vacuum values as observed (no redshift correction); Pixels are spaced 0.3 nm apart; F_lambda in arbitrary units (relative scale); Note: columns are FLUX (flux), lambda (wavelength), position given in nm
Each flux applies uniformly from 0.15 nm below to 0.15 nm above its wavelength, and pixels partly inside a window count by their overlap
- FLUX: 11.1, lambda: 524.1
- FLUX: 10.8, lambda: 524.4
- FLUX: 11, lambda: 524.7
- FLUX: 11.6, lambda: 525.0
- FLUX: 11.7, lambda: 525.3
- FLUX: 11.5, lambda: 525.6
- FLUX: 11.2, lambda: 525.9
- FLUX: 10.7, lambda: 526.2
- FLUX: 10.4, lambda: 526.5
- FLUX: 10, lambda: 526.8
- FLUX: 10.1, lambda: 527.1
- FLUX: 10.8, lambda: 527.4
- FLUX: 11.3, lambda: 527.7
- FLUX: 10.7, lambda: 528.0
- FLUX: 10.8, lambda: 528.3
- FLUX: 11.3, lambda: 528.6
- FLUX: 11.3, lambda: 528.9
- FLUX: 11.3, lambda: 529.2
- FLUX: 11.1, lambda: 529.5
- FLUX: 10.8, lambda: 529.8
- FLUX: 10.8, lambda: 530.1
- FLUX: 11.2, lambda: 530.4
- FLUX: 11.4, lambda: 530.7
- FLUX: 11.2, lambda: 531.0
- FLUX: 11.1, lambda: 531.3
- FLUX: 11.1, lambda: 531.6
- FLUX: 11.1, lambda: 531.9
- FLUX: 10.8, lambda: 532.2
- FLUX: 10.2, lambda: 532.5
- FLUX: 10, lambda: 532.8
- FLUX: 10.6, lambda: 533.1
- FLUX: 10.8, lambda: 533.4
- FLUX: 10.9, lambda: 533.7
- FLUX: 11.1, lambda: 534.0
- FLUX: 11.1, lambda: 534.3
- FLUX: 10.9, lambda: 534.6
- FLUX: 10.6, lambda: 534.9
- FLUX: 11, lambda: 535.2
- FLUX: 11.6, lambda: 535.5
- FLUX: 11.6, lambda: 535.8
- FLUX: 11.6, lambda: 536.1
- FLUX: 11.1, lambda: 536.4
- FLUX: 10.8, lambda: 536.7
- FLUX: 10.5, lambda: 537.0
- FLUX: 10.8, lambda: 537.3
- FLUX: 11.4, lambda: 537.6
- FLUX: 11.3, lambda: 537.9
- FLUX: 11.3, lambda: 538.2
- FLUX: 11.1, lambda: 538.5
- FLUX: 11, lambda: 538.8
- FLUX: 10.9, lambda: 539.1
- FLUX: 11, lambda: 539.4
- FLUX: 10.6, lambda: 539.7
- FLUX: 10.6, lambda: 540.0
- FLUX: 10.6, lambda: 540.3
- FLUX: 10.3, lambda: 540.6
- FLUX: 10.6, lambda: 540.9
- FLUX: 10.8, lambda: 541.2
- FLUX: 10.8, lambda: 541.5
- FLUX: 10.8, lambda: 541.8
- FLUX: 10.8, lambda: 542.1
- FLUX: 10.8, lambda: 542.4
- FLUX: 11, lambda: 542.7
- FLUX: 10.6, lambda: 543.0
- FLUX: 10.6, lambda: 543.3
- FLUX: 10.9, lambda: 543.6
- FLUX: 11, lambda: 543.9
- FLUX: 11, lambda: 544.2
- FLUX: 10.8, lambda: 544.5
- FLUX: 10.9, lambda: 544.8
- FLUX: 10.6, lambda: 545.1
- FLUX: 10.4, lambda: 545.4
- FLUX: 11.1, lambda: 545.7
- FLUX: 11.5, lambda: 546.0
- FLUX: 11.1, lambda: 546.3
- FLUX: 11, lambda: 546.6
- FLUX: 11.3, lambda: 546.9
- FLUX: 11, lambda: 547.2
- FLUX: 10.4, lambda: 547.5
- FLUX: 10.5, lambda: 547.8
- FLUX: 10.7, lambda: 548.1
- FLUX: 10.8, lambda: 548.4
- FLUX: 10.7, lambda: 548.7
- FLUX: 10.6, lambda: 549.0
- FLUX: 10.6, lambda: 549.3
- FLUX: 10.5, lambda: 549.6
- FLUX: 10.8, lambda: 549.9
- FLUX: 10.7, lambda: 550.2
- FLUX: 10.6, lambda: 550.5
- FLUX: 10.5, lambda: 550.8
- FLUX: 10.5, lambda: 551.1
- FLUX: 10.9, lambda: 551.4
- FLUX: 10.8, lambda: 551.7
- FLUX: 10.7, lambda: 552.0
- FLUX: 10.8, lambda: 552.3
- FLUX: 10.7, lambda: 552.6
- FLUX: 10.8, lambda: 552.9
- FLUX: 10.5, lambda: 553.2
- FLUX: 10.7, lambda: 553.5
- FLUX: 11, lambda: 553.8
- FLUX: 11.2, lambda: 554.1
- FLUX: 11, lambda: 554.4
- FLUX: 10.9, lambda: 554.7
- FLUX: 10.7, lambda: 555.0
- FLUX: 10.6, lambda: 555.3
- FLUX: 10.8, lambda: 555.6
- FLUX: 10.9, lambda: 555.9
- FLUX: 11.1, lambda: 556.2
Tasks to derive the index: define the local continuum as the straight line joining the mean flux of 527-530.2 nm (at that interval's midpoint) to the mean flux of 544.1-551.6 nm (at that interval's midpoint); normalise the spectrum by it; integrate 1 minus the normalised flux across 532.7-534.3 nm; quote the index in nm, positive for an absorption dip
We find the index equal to 0.024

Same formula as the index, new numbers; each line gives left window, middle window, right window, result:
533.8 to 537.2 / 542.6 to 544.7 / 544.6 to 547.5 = 0.03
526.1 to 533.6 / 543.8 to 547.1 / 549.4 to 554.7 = -0.06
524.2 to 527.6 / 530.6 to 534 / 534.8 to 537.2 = 0.06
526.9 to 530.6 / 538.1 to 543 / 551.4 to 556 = 0.04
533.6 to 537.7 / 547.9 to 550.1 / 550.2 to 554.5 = 0.03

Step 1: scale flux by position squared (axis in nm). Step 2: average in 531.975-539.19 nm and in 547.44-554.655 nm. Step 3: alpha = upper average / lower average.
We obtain 1.03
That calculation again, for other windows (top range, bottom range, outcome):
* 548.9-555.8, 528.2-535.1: 1.06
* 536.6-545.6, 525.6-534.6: 1.04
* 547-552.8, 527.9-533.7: 1.05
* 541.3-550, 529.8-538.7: 1.03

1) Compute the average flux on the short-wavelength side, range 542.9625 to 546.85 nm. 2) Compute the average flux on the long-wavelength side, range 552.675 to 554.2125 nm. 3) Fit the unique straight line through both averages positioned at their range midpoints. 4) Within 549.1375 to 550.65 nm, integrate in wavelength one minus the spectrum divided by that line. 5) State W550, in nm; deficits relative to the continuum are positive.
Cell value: 0.030 nm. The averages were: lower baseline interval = 10.9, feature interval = 10.6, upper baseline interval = 10.8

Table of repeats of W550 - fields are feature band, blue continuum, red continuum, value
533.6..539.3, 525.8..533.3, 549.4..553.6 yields -0.153 nm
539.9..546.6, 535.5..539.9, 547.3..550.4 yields 0.033 nm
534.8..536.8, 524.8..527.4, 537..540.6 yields -0.055 nm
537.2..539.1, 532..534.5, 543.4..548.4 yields -0.065 nm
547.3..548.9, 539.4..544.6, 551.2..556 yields 0.022 nm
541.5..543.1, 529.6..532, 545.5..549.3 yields 0.019 nm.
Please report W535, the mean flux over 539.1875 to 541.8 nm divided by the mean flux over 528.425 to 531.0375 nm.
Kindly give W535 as 1.0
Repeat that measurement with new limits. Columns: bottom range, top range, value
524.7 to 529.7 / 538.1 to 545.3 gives 0.98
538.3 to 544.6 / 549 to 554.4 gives 0.99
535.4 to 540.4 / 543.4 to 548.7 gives 0.98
